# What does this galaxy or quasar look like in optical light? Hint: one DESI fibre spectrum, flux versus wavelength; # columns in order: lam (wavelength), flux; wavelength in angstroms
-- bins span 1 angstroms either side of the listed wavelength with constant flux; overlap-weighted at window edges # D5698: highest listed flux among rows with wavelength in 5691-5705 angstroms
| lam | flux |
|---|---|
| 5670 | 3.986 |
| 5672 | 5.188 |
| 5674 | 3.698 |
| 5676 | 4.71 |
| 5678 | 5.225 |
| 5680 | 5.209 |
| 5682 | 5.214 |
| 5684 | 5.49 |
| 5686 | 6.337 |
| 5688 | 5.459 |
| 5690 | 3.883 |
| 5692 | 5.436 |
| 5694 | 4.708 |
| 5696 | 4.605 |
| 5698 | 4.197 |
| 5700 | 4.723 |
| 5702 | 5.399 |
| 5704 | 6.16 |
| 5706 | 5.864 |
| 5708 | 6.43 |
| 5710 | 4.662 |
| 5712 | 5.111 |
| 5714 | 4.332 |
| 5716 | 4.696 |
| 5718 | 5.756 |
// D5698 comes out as 6.16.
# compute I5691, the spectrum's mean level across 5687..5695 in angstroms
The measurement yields 4.87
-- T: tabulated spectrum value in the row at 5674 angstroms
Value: 3.698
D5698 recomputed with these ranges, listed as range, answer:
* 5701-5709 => 6.43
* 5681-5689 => 6.337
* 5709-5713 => 5.111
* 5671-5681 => 5.225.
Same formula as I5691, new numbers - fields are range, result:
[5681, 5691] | 5.28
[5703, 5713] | 5.65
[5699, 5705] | 5.43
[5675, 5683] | 5.09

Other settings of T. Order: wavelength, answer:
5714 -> 4.332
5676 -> 4.71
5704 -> 6.16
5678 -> 5.225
